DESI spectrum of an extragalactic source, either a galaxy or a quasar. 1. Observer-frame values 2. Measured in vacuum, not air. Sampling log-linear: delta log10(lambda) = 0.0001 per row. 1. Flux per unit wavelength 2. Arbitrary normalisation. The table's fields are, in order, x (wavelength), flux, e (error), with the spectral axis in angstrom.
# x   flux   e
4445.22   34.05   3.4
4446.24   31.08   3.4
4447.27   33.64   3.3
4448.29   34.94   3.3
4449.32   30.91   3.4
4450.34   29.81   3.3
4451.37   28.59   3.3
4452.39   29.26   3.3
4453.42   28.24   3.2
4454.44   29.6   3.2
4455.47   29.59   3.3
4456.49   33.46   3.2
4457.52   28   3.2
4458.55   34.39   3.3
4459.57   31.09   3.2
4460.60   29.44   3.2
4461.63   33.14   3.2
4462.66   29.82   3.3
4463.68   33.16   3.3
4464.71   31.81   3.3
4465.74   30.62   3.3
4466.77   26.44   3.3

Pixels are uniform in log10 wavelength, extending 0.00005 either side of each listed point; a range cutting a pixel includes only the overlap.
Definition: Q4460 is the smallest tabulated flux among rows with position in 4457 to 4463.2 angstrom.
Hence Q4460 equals 28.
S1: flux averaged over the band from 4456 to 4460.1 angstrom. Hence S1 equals 31.7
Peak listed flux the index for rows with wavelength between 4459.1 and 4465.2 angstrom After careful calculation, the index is 33.16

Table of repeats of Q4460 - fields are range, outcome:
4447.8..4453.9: 28.24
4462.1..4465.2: 29.82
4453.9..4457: 29.59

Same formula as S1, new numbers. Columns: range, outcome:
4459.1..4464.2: 31.3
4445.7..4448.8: 33.2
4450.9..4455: 28.9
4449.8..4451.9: 29.3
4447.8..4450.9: 31.8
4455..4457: 31.7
